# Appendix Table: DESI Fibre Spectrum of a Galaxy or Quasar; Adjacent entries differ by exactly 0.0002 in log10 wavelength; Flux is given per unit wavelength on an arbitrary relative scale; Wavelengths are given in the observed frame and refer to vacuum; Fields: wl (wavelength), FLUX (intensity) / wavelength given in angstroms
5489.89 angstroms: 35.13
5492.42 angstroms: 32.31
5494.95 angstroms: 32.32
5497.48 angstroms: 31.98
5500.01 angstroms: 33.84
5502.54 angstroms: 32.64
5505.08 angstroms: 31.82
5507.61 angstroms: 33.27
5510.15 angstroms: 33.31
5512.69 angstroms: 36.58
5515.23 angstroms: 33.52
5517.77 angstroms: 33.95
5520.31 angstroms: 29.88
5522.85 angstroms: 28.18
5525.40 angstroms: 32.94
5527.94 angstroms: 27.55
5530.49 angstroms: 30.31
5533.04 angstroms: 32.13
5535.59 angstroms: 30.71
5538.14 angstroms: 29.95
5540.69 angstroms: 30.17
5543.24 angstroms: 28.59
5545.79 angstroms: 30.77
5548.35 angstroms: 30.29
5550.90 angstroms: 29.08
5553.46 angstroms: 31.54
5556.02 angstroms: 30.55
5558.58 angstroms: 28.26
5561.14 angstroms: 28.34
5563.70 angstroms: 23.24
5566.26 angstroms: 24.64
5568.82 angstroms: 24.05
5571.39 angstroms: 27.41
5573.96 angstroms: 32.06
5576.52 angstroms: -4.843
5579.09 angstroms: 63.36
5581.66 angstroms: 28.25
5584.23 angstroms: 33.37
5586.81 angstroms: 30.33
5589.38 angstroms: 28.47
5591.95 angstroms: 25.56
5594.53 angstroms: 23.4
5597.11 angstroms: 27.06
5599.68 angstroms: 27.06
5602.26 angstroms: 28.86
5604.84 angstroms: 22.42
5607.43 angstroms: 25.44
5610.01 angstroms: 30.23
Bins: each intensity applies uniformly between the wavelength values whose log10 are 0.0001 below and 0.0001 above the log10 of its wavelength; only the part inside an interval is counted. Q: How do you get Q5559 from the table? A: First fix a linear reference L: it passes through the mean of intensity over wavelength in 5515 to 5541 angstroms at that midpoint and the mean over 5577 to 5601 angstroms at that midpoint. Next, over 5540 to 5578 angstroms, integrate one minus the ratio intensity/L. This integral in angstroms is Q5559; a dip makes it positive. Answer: 5.3 angstroms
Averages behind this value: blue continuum 30.8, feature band 26.4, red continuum 30.6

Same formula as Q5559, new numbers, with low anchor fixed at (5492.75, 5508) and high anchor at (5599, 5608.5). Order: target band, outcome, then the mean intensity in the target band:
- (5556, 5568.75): 1.0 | 26.4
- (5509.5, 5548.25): -0.5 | 31.2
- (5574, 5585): -1.1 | 30.1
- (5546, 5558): -0.4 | 30.3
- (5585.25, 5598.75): -0.2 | 27.1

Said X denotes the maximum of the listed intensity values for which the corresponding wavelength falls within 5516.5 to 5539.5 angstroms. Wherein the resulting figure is 33.95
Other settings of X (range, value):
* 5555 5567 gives 30.55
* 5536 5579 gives 32.06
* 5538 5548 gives 30.77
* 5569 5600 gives 63.36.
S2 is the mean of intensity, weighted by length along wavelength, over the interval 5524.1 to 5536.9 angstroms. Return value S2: 30.7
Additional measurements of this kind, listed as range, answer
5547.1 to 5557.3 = 30.4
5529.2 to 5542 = 30.6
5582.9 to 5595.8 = 28.2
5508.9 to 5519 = 34.3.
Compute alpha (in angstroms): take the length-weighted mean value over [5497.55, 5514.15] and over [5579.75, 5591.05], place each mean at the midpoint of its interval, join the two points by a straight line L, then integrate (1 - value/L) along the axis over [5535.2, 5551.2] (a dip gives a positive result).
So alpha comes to 1.34 angstroms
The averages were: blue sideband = 33.5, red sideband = 31.8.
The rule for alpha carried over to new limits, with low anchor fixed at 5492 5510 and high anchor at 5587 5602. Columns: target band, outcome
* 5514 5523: -0.06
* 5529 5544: 0.05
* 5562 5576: 1.85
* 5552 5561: -0.21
